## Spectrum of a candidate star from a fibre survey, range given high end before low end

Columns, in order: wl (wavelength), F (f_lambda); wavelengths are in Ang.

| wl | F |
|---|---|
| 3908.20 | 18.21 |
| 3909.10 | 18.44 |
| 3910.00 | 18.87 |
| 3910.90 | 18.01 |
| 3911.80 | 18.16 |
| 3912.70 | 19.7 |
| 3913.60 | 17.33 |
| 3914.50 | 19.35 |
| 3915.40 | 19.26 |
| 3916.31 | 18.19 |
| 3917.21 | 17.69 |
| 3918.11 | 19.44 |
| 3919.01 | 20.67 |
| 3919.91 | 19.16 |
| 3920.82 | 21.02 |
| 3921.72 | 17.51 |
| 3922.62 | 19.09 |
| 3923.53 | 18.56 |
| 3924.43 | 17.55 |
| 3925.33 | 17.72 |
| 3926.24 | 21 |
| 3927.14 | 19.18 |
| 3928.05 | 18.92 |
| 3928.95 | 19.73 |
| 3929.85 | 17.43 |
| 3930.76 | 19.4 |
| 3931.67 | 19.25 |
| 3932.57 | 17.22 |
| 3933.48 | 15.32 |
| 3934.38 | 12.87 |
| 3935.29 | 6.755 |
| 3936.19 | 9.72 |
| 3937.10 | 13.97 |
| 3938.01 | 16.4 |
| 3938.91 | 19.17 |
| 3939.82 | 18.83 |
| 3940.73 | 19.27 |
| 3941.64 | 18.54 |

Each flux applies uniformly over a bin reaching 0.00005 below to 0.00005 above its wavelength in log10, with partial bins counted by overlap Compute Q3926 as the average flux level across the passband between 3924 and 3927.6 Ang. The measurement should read 18.9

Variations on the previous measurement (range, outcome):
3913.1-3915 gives 18.4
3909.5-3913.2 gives 18.7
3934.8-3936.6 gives 8.3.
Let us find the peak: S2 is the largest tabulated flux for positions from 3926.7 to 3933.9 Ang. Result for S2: 19.73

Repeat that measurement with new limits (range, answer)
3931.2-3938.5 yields 19.25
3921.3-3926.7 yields 21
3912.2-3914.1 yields 19.7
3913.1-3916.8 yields 19.35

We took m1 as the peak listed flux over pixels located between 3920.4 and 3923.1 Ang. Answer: 21.02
